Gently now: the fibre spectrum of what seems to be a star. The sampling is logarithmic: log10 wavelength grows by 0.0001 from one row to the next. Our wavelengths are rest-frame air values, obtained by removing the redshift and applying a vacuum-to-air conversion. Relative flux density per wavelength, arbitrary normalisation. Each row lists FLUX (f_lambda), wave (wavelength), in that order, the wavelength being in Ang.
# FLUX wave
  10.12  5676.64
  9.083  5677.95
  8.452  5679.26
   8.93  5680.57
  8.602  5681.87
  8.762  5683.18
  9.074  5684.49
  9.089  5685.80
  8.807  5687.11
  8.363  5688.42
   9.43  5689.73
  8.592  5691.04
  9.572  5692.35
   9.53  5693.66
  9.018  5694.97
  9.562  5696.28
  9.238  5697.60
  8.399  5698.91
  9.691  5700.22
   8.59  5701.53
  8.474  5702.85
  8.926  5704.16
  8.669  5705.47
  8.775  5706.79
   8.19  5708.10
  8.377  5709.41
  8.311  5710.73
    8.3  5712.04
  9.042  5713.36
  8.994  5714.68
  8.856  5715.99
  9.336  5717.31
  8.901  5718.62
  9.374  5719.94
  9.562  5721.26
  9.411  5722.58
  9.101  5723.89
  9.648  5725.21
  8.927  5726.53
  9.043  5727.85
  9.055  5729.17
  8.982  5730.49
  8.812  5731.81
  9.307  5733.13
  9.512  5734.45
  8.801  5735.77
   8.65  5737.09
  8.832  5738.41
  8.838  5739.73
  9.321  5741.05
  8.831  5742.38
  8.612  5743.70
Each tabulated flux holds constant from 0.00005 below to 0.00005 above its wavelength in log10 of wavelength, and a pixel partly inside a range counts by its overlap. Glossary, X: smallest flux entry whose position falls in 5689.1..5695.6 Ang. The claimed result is 8.592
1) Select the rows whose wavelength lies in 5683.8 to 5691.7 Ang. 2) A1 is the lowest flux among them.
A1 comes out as 8.363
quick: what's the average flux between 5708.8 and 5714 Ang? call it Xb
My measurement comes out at 8.5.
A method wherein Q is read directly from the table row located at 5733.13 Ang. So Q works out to 9.307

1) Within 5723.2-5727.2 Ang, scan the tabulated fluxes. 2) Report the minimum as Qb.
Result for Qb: 8.927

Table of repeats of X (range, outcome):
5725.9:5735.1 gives 8.812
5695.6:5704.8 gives 8.399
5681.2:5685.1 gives 8.602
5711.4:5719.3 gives 8.3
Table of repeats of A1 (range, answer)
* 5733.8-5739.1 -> 8.65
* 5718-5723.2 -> 8.901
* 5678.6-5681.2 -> 8.452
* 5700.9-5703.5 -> 8.474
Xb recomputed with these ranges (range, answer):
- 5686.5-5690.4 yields 8.87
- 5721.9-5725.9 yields 9.39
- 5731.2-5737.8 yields 9.02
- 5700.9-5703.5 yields 8.51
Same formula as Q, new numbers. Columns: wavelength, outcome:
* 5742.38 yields 8.831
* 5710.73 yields 8.311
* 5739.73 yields 8.838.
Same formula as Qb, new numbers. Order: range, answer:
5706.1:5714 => 8.19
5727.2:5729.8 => 9.043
